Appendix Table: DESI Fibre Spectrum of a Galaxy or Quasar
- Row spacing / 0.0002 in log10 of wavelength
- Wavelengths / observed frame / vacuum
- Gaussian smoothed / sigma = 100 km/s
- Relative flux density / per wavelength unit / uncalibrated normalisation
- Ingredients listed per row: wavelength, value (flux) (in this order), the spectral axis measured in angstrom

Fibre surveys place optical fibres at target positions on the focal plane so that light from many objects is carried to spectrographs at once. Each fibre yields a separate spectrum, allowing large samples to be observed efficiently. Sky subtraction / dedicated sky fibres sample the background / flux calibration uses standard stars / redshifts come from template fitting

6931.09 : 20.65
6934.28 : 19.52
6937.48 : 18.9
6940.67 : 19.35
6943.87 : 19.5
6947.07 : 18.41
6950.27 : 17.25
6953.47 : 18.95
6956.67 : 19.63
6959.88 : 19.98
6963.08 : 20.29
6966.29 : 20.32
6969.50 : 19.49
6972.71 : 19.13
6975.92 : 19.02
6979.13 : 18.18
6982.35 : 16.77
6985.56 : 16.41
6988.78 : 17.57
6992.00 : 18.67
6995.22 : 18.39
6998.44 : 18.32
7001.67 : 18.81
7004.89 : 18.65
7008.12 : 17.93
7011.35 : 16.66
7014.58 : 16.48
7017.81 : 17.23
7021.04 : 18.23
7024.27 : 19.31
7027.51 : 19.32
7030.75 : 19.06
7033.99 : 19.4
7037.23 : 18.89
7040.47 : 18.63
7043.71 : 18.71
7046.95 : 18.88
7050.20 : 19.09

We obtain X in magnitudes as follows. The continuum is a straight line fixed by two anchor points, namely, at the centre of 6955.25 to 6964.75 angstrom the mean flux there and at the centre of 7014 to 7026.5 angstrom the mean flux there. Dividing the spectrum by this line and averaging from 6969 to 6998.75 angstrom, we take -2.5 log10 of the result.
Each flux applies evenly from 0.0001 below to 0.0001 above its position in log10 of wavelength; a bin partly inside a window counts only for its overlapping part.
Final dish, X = 0.061 mag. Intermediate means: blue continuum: 20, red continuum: 18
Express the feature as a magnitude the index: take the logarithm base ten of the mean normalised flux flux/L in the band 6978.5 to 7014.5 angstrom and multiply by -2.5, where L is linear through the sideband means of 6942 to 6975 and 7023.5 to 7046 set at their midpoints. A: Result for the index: 0.081 mag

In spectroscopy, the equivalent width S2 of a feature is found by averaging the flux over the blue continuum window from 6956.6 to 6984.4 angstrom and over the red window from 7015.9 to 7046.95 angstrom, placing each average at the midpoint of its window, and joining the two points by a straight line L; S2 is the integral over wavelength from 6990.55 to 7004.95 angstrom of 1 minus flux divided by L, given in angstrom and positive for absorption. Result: 0.3 angstrom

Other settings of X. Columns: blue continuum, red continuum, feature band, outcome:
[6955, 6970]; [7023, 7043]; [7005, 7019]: 0.13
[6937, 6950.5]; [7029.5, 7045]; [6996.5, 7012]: 0.04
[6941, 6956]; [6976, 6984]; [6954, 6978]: -0.08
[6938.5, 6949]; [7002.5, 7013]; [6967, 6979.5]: -0.04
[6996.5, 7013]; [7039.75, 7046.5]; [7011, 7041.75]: 0.00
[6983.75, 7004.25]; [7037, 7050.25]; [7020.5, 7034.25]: -0.03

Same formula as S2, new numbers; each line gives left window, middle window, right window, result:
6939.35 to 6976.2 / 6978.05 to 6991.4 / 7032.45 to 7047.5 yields 1.3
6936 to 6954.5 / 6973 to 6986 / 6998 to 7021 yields 0.2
